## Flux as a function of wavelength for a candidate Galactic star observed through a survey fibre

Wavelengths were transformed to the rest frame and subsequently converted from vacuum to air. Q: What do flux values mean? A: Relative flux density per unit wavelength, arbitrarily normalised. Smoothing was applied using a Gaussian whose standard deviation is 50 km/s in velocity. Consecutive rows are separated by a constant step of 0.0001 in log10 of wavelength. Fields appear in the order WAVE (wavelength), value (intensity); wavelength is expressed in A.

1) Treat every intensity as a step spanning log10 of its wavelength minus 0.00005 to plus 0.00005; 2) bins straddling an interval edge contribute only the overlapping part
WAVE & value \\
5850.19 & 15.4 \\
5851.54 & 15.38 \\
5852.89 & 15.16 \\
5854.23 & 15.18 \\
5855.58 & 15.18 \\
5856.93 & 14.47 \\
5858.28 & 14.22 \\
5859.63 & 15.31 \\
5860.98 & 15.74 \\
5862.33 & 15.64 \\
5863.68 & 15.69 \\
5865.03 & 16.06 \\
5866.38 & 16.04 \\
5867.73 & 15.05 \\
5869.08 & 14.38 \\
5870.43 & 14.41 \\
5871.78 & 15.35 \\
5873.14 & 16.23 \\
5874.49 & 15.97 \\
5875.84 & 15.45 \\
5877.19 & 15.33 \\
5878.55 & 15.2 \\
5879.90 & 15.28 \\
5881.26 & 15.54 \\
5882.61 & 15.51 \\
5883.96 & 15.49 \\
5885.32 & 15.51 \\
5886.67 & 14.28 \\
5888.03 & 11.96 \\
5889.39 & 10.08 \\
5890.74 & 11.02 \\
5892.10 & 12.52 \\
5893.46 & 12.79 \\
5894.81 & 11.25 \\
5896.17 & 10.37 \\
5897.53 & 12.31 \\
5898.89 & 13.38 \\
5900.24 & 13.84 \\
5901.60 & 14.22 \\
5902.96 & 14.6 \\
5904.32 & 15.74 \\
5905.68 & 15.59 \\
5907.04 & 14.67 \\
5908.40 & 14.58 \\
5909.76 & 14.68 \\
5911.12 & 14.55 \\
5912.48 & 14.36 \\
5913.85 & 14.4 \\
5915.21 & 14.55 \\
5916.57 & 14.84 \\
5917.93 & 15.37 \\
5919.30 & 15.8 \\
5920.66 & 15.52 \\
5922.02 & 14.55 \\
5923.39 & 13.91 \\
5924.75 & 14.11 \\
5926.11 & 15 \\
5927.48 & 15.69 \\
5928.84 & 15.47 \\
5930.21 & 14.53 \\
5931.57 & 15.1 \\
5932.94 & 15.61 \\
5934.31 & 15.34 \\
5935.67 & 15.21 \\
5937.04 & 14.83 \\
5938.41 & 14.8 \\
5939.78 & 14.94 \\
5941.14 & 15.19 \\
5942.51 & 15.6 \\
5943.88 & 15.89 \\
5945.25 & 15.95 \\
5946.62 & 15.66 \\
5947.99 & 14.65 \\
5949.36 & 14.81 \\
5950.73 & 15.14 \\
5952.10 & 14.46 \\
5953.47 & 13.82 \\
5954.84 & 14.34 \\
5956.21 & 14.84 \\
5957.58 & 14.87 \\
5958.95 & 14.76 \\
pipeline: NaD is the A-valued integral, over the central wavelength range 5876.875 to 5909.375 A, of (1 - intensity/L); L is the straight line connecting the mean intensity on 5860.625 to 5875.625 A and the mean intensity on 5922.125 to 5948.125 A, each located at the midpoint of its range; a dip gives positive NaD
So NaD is 3.3 A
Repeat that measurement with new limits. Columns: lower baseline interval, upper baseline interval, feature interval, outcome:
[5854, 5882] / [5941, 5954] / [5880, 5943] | 3.62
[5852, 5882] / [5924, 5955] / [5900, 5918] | 0.54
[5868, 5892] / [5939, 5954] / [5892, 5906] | 1.30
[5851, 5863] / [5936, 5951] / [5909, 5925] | 0.48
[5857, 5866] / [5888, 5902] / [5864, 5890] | -1.94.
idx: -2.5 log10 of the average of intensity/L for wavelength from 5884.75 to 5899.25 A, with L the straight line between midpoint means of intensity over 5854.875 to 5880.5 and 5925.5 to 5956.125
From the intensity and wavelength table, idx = 0.236 mag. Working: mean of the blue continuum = 15.3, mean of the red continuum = 15.1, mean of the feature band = 12.3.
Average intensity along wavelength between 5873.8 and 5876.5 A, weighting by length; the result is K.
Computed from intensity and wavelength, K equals 15.7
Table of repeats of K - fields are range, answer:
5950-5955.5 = 14.4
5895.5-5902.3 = 12.8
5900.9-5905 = 14.8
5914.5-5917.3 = 14.7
